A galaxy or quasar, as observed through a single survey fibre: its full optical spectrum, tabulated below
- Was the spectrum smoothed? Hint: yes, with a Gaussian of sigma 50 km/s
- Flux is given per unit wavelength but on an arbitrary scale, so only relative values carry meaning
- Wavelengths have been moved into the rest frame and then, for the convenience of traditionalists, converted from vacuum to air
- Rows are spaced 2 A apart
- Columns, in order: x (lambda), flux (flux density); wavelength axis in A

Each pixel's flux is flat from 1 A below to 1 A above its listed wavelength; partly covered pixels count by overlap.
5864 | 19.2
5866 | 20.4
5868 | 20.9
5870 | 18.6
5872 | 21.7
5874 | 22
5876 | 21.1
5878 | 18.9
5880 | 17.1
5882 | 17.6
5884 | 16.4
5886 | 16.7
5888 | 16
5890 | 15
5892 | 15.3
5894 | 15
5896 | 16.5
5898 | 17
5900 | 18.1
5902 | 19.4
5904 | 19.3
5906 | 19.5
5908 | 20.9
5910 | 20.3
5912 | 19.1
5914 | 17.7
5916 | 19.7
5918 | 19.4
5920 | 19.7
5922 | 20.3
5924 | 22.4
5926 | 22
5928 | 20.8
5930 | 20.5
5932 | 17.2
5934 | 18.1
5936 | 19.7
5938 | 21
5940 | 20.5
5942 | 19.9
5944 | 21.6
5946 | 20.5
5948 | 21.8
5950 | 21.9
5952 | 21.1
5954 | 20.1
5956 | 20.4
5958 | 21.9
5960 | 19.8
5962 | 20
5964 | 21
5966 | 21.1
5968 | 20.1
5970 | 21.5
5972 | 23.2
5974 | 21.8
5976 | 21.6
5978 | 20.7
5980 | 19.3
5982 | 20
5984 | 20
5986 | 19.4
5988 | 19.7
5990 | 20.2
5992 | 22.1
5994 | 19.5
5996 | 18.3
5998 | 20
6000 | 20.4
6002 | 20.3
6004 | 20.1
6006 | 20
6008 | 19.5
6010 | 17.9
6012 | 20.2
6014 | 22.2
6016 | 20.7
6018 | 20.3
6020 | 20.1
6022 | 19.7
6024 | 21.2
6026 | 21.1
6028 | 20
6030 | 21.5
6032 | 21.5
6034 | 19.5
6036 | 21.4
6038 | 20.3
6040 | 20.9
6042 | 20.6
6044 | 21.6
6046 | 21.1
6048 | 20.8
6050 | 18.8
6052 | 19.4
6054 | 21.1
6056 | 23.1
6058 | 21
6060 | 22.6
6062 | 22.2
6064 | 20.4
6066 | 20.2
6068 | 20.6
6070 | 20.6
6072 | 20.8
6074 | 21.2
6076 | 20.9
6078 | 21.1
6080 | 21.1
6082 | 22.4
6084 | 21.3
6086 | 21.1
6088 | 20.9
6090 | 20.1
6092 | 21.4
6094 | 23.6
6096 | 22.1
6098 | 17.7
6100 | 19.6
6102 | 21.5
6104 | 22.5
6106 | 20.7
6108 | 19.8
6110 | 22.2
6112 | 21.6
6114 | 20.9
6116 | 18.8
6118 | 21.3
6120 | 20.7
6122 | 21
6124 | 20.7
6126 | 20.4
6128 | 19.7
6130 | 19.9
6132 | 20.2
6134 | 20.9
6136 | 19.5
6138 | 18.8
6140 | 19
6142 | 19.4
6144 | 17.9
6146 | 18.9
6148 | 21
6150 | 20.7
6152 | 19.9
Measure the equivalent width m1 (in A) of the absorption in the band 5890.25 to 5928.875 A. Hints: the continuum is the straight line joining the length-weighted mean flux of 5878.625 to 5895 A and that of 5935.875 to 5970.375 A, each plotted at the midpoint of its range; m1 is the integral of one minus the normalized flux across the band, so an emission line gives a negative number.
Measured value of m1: -2.6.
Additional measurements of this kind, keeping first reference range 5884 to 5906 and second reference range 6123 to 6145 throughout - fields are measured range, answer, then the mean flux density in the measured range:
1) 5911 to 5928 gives -2.83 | 20.1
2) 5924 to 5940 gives -2.53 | 20.1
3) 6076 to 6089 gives -1.50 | 21.3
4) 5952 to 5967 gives -2.53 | 20.6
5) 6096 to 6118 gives -1.45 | 20.6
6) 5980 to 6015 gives -3.60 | 20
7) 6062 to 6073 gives -1.03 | 20.7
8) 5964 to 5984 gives -3.53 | 21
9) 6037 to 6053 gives -1.53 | 20.4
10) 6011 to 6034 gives -2.91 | 20.7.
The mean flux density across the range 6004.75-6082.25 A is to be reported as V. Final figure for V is 20.7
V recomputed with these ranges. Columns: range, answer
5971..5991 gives 20.6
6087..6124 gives 20.9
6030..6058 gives 20.8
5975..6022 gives 20.1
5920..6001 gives 20.5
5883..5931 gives 18.6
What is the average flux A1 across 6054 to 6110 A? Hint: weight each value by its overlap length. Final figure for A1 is 21.1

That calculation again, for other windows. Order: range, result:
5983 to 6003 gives 20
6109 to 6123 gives 20.9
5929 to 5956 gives 20.3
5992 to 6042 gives 20.3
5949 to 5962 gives 20.8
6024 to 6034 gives 20.9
